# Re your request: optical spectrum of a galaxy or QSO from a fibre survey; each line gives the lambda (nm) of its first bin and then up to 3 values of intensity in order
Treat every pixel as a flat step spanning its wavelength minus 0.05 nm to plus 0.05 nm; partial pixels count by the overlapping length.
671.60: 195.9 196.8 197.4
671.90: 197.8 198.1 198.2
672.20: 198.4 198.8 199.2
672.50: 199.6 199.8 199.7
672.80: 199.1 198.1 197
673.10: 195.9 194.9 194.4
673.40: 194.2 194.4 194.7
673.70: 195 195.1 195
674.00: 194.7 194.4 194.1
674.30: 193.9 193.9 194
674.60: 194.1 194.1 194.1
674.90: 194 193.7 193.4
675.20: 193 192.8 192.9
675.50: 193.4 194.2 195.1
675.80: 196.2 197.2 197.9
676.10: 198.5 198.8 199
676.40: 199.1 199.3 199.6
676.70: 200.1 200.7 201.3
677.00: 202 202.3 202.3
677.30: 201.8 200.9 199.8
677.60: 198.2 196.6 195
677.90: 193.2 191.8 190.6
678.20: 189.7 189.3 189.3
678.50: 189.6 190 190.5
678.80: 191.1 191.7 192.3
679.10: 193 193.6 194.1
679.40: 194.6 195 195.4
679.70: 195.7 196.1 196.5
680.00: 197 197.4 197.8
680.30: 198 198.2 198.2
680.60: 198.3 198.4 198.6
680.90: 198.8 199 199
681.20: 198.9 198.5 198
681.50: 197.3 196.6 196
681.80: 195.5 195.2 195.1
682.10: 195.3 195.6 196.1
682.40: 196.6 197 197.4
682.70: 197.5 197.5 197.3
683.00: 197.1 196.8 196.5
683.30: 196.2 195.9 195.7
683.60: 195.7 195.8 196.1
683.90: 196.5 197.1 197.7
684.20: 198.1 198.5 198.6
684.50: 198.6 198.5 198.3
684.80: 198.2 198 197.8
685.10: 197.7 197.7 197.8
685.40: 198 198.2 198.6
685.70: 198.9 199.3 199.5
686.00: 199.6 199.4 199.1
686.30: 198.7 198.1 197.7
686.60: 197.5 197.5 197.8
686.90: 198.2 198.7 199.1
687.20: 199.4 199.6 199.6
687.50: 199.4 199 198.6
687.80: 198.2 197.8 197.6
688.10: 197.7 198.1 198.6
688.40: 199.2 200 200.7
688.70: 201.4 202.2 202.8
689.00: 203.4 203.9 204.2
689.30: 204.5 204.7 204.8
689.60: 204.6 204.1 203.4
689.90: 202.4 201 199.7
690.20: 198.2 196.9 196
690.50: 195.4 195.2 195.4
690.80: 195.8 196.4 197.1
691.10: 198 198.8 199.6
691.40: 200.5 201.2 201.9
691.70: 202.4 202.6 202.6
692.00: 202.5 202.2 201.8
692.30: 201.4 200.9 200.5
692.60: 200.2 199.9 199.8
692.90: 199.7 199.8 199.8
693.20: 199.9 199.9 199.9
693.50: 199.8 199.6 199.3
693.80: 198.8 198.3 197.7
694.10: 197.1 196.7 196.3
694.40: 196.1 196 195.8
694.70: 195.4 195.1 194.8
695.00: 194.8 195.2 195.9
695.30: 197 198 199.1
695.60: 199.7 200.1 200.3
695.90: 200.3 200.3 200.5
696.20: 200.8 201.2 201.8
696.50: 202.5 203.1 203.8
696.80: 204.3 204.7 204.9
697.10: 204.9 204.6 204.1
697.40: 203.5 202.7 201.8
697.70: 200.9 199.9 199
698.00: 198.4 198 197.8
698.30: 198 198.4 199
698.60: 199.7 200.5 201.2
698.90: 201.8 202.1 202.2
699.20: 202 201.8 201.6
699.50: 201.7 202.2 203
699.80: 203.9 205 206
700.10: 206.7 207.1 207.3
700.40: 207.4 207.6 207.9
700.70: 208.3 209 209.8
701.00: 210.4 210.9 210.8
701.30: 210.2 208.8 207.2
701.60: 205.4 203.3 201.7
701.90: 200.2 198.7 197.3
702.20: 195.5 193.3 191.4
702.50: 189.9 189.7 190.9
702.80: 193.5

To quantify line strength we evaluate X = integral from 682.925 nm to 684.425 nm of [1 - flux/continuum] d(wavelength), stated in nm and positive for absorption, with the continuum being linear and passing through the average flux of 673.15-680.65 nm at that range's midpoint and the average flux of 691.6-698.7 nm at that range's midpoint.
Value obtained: 0.00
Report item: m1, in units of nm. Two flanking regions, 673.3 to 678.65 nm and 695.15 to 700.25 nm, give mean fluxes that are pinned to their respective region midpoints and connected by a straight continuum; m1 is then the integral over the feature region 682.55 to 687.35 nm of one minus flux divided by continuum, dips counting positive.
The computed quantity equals 0.00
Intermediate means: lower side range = 196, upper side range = 202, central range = 198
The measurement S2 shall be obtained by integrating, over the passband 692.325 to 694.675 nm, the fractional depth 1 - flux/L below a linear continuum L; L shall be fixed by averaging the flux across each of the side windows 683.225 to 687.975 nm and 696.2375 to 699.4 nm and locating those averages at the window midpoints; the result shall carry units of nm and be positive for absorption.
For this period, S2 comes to 0.02 nm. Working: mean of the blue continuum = 198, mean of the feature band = 199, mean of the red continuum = 202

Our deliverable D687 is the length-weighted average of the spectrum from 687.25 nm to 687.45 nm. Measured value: 200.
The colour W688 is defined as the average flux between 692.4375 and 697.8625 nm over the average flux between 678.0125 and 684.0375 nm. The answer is 1.0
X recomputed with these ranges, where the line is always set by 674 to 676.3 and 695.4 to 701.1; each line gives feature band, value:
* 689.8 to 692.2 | 0.011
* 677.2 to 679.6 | 0.026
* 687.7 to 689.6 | -0.016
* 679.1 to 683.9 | 0.007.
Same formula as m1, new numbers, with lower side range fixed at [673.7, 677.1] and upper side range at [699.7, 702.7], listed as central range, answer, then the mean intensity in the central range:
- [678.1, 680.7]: 0.04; 194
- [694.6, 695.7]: 0.03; 197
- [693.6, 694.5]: 0.02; 198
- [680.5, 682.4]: 0.01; 197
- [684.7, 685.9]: 0.00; 198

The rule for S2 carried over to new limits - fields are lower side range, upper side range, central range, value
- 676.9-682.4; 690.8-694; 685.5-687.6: -0.006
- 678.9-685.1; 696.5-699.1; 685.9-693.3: -0.031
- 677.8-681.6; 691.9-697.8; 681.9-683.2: -0.004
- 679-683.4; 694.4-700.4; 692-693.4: -0.006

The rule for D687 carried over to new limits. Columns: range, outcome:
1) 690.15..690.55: 197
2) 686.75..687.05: 198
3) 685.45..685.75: 199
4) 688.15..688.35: 198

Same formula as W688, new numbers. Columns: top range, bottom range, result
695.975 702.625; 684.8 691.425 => 1.02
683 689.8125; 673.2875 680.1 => 1.02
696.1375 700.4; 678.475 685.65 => 1.03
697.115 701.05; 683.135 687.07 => 1.03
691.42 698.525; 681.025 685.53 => 1.01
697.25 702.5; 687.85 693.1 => 1.01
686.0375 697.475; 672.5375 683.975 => 1.02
